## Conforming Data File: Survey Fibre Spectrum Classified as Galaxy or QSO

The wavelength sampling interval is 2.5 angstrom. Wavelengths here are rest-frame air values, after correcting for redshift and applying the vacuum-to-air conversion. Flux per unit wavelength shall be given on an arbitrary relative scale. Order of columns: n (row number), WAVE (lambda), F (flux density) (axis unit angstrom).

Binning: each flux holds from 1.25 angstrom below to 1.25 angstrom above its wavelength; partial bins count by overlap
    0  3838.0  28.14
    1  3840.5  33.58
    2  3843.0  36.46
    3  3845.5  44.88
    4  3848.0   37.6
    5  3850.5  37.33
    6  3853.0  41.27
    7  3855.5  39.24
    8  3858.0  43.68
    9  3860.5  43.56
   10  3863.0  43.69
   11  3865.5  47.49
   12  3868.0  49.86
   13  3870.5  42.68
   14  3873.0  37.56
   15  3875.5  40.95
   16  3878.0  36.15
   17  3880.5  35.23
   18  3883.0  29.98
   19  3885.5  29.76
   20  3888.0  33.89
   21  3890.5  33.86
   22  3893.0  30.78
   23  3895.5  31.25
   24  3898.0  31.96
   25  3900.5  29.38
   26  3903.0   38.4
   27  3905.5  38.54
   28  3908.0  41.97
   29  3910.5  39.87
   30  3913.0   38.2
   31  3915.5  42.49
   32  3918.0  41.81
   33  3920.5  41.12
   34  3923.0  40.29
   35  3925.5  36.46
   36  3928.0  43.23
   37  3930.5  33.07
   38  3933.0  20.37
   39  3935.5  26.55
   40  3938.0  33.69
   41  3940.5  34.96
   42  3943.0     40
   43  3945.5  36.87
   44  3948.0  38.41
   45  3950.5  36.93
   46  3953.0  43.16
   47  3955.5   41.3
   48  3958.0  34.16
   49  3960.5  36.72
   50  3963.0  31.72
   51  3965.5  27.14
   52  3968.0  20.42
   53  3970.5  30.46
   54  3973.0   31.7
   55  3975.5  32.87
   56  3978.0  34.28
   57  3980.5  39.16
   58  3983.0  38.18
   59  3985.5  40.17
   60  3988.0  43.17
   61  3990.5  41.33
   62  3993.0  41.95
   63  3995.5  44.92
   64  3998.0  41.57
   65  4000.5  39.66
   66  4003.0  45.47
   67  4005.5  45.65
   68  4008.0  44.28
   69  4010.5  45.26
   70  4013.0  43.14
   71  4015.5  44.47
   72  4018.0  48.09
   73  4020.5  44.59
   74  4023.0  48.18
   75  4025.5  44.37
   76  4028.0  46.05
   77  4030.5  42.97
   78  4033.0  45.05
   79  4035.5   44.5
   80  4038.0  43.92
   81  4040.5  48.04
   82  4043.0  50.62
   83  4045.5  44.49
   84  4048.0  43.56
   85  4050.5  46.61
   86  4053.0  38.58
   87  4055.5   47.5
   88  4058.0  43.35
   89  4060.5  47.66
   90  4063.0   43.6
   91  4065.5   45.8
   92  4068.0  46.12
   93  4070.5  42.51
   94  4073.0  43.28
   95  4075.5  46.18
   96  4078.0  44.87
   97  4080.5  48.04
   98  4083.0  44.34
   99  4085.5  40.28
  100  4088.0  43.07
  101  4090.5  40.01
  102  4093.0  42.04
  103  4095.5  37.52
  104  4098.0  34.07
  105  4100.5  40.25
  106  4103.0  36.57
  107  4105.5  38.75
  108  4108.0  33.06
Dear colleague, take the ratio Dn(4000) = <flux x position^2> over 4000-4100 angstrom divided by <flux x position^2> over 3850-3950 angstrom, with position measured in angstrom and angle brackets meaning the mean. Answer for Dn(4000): 1.28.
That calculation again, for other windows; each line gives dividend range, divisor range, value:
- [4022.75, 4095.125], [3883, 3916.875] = 1.37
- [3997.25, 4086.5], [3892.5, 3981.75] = 1.34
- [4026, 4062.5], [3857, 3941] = 1.31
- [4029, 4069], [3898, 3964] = 1.30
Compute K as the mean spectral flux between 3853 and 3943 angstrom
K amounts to 37.3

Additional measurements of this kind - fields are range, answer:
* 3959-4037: 40.2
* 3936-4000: 36.5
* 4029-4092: 44.6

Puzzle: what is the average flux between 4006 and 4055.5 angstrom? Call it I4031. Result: 45.2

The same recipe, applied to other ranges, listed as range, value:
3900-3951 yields 36.9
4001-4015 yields 44.5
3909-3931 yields 39.9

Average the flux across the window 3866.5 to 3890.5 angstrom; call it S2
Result 37.3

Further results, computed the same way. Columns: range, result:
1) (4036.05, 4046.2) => 46.7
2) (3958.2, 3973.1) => 29.9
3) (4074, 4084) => 45.8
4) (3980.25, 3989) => 40.2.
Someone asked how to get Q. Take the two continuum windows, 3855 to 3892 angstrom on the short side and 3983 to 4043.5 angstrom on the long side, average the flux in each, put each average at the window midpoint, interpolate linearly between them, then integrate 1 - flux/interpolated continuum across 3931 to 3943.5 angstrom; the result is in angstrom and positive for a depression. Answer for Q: 3.3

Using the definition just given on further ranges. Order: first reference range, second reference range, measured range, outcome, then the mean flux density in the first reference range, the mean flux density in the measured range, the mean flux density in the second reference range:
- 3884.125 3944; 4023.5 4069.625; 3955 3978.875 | 4.6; 35.5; 31.8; 45.2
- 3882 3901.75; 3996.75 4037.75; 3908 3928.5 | -3.8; 31.4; 40.4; 44.6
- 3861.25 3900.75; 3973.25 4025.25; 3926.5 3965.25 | 4.4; 36.8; 35.2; 42.2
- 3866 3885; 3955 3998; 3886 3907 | 2.6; 38.9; 33.5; 35.9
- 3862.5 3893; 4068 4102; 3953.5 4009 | 3.4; 38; 37.6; 42.1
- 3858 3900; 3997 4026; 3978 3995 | 1.1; 37.5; 40.4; 44.6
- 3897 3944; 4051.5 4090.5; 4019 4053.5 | -2.3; 36.4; 45.3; 44.2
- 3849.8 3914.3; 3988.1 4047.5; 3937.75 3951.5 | 1.3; 38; 37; 44.7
